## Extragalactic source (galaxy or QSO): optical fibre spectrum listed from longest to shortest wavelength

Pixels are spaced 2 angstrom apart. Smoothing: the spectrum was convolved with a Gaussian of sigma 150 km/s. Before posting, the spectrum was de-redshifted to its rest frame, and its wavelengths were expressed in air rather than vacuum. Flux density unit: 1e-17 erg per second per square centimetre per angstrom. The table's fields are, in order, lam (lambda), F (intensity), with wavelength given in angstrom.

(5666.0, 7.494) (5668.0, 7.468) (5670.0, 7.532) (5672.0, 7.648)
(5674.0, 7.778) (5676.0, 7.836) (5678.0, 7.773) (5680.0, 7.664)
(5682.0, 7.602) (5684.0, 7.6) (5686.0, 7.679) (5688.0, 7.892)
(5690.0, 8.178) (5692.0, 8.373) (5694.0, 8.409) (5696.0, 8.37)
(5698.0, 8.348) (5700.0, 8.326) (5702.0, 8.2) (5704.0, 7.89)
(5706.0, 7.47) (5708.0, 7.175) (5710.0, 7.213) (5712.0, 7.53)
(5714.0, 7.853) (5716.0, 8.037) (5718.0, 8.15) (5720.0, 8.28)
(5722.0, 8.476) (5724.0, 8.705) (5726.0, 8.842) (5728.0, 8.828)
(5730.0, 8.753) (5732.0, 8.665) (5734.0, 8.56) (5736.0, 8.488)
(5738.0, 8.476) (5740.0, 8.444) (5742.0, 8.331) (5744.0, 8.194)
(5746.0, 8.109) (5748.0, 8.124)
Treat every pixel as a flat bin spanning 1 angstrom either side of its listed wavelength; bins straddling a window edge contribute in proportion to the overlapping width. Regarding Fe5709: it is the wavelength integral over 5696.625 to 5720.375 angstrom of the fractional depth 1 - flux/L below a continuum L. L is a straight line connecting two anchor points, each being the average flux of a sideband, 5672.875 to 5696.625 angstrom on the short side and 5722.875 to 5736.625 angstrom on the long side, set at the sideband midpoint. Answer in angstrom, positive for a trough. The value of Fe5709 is 1.30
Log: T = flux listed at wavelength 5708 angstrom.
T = 7.175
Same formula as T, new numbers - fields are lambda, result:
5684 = 7.6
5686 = 7.679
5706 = 7.47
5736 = 8.488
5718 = 8.15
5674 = 7.778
